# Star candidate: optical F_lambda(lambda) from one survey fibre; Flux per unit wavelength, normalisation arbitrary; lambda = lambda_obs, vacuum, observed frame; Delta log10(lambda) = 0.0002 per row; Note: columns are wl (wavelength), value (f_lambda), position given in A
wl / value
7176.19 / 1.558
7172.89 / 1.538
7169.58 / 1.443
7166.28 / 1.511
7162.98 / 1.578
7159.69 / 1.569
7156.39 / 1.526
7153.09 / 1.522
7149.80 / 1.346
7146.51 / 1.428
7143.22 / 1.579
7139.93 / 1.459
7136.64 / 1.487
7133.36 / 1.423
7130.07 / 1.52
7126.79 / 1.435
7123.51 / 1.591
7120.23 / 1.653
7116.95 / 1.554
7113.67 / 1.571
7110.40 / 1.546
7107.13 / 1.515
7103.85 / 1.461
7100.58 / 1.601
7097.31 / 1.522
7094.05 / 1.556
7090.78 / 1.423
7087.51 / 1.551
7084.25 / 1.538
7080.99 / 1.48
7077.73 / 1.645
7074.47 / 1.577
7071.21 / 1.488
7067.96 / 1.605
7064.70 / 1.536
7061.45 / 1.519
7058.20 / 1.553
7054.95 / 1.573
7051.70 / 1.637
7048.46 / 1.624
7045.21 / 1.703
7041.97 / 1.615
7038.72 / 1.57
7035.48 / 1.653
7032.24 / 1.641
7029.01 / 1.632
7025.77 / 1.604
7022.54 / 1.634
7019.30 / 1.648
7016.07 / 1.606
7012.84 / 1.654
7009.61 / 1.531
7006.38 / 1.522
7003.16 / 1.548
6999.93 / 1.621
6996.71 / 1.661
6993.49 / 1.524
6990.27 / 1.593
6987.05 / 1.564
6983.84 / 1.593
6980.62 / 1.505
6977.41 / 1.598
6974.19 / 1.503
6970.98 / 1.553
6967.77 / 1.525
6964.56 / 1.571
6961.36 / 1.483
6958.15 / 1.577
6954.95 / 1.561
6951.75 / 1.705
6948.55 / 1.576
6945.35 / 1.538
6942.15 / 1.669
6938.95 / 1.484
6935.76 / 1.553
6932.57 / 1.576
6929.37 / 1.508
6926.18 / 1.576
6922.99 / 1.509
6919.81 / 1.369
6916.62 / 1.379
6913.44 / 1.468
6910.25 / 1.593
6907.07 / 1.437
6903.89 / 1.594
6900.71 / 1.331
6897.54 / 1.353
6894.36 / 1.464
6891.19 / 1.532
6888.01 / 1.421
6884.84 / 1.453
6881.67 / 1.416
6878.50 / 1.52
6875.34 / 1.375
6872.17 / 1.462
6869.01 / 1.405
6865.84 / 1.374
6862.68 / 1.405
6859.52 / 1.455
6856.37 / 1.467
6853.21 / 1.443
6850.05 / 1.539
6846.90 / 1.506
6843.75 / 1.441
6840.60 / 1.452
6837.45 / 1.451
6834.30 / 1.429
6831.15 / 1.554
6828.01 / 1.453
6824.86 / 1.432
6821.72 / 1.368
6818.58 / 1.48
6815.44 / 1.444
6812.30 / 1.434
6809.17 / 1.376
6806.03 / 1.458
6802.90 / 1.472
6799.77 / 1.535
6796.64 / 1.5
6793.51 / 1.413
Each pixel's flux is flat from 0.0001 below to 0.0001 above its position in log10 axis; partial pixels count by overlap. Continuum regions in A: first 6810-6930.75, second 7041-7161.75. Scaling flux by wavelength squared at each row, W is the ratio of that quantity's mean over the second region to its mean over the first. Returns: 1.13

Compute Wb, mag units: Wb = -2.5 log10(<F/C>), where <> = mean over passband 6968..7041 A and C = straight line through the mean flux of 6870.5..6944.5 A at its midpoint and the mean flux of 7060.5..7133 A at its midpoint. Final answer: -0.05 mag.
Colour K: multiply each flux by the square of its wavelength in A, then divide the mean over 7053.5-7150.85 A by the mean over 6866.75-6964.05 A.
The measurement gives 1.07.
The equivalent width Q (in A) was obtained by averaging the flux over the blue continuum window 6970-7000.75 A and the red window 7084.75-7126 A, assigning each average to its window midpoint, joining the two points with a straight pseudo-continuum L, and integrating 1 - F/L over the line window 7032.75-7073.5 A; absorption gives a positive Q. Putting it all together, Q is -0.94 A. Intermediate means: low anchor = 1.57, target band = 1.59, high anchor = 1.54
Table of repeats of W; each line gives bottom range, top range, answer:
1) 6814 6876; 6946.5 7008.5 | 1.12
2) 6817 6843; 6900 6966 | 1.09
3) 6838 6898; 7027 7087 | 1.16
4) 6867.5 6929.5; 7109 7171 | 1.11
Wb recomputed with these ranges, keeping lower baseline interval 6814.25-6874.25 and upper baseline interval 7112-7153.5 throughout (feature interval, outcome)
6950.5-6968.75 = -0.07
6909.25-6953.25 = -0.05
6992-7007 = -0.07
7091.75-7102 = -0.04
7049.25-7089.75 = -0.05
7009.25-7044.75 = -0.10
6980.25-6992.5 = -0.06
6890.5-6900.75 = 0.03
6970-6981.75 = -0.05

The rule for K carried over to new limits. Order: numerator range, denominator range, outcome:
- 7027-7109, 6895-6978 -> 1.07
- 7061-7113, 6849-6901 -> 1.14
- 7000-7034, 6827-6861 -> 1.14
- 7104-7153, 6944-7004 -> 1.00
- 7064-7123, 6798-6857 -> 1.14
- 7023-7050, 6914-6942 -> 1.12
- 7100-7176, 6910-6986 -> 1.04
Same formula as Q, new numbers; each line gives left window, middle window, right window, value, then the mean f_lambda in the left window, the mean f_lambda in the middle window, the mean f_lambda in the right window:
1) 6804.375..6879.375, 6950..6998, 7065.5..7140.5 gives -2.5 A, 1.45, 1.57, 1.53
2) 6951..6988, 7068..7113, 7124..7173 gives -0.6 A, 1.56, 1.53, 1.49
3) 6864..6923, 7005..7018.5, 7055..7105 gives -0.7 A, 1.44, 1.58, 1.54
